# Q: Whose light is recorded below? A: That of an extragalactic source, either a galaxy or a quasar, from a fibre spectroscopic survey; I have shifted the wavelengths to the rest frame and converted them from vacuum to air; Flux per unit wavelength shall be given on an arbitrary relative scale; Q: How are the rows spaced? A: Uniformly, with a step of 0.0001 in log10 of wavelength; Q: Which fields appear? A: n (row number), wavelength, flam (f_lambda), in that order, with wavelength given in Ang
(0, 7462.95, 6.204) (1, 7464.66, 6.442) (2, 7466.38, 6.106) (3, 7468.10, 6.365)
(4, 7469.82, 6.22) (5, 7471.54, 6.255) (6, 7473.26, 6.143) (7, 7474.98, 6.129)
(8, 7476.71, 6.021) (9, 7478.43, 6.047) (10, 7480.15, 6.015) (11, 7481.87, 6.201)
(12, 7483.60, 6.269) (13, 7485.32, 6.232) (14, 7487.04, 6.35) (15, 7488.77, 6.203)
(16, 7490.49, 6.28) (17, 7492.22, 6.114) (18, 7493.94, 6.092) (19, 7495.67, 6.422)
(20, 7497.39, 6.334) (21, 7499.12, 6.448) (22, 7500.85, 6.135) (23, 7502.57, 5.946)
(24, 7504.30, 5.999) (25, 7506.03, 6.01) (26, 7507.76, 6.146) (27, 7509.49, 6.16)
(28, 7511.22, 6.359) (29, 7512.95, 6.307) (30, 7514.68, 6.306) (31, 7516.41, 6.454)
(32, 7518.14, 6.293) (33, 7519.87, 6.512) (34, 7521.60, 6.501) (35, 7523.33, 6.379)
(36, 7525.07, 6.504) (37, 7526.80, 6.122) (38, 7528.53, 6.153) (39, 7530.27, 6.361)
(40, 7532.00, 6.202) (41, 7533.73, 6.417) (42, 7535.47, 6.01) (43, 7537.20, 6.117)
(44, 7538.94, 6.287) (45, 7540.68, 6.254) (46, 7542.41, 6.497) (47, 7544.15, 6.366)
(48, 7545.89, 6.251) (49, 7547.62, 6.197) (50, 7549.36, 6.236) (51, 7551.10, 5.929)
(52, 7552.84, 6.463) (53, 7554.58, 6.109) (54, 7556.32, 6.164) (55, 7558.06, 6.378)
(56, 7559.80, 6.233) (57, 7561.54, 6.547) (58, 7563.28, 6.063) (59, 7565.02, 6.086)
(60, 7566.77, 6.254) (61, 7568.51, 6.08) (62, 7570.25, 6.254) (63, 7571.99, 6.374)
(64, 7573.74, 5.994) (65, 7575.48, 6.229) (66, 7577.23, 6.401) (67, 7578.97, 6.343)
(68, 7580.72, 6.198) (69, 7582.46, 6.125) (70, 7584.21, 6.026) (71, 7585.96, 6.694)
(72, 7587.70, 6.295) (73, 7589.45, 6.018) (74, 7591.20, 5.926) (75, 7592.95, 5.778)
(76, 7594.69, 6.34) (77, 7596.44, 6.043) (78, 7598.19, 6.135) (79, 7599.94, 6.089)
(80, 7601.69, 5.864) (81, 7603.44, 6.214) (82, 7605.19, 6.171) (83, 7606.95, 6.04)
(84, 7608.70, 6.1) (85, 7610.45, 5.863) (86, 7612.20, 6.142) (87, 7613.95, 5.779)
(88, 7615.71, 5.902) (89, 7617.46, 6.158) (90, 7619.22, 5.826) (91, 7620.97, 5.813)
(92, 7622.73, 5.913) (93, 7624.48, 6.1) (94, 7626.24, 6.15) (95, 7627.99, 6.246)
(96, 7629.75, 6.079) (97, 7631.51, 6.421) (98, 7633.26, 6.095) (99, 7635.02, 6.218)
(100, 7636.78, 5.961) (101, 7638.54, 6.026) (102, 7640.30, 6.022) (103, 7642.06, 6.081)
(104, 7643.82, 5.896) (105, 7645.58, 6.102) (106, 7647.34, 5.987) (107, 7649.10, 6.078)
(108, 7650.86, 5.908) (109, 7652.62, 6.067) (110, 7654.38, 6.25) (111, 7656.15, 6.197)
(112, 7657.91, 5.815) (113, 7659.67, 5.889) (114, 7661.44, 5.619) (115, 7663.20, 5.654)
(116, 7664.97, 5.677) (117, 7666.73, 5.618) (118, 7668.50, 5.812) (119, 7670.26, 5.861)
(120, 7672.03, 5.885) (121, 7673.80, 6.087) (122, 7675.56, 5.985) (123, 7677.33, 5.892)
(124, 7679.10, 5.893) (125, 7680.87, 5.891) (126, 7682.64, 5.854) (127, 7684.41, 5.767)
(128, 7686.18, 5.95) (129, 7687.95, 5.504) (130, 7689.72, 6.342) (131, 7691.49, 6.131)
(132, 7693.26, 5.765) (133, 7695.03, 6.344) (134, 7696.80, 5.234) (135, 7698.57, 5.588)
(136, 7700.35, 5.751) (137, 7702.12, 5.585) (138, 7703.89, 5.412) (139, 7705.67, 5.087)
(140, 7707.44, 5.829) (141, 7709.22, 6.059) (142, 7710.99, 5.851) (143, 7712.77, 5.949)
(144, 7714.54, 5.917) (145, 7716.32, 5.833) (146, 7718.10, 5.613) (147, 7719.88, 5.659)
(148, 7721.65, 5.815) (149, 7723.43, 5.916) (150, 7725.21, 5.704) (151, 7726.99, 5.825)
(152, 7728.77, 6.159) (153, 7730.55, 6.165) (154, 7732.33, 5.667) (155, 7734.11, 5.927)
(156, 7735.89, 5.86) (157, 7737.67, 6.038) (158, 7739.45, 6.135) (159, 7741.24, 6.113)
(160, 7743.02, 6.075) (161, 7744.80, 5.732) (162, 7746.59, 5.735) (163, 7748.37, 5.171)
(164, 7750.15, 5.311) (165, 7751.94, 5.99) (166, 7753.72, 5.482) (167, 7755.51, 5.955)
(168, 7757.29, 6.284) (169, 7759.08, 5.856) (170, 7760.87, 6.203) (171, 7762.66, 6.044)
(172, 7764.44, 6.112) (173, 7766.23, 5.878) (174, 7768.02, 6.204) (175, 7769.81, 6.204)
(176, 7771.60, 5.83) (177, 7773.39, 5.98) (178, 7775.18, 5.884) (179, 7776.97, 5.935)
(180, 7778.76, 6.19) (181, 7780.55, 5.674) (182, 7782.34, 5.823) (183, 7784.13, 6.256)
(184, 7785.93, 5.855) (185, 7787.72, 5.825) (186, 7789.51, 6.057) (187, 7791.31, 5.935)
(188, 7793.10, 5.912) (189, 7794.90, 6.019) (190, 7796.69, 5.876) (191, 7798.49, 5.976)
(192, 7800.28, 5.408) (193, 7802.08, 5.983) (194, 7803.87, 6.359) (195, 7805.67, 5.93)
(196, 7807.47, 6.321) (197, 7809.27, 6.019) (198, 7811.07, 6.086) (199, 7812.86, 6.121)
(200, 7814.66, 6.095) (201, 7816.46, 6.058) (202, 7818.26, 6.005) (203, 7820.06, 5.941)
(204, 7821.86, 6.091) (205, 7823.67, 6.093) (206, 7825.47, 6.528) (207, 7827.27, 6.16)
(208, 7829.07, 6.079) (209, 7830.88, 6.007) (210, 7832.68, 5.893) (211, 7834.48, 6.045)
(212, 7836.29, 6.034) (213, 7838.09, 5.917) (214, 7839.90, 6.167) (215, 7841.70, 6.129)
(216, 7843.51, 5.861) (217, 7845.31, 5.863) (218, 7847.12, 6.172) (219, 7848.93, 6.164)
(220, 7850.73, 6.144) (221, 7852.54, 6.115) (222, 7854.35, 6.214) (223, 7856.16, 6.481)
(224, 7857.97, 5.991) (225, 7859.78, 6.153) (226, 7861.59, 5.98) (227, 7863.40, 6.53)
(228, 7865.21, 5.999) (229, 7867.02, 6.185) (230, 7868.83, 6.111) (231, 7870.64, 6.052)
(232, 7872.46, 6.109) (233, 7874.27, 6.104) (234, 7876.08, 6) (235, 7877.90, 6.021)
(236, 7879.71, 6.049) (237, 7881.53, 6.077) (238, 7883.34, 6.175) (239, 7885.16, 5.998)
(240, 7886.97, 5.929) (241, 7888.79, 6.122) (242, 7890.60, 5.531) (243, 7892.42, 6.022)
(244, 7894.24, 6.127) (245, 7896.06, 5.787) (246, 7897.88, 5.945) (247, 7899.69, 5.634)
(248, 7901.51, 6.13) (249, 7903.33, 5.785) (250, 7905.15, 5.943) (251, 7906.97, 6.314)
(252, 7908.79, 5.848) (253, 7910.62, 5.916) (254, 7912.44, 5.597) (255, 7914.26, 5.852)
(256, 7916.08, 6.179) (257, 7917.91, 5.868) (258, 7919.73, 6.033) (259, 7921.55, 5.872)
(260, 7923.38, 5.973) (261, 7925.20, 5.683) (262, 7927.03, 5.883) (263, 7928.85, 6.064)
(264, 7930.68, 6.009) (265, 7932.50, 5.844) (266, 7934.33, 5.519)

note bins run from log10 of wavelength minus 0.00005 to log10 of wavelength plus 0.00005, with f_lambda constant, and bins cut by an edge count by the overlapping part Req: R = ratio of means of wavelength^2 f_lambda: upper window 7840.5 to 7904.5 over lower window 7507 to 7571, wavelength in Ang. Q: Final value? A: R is 1.05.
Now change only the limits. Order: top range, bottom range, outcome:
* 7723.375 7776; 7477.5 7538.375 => 1.01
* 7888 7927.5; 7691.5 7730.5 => 1.08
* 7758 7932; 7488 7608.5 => 1.04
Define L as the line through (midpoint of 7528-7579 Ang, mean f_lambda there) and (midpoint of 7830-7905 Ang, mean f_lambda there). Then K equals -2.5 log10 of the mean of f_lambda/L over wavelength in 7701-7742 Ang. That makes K 0.06 mag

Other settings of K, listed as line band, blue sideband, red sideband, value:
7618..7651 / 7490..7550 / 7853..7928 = 0.02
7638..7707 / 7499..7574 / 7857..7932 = 0.05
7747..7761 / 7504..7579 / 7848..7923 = 0.07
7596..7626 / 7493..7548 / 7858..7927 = 0.03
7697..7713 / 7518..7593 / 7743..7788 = 0.07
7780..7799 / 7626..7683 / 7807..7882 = 0.02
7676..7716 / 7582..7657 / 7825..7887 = 0.05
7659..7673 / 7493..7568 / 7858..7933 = 0.07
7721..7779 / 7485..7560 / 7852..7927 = 0.03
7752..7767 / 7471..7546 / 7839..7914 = 0.02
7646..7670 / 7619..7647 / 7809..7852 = 0.03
